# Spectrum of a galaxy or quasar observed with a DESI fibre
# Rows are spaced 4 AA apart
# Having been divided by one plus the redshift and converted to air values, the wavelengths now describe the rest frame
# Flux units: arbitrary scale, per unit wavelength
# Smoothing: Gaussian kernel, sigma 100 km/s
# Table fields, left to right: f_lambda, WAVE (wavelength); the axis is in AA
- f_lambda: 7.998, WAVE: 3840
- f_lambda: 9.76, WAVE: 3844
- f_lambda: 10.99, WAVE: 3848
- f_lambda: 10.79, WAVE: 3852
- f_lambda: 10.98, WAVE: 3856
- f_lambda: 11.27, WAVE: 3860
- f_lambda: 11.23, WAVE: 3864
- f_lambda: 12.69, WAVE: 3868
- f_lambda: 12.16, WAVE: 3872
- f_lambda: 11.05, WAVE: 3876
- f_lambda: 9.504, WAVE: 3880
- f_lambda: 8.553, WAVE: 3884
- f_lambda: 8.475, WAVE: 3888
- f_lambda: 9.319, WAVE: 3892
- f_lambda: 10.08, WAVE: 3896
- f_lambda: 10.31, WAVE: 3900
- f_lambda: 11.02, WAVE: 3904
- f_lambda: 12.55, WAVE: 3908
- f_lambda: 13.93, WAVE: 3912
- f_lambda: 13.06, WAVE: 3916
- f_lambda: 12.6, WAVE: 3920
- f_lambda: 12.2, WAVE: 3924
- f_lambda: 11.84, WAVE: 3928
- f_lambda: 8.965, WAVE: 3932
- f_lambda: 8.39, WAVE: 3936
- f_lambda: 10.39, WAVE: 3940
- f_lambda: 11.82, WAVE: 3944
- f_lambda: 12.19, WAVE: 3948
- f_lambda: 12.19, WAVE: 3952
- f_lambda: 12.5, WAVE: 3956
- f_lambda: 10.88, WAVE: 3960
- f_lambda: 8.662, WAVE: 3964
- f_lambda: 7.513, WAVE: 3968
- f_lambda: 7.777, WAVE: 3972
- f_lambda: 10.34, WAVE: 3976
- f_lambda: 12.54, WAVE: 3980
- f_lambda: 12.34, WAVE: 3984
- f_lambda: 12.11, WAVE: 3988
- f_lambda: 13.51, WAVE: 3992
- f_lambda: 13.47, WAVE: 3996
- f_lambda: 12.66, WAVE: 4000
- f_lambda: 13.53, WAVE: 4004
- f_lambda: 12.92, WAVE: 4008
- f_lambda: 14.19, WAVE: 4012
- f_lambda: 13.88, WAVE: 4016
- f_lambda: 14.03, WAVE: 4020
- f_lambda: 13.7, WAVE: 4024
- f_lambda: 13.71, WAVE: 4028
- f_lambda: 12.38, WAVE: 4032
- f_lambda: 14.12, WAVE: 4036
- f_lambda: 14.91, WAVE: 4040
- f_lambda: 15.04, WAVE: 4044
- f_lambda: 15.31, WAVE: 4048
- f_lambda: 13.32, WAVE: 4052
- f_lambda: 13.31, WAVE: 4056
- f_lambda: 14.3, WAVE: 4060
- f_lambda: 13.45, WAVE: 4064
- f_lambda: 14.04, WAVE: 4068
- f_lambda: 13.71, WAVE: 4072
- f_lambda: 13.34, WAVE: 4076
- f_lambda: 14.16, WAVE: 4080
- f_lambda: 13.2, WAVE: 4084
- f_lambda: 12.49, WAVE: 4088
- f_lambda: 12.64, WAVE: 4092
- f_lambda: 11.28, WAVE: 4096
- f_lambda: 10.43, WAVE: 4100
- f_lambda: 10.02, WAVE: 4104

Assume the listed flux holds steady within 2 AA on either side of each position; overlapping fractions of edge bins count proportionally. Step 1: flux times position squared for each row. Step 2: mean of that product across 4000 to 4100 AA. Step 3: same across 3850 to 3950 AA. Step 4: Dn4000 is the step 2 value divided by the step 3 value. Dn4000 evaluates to 1.3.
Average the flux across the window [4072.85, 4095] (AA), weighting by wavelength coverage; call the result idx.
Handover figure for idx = 13.1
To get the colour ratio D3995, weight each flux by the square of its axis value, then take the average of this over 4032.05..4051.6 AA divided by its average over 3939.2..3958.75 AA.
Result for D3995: 1.3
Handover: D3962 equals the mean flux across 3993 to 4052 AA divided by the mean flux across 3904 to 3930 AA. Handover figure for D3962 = 1.10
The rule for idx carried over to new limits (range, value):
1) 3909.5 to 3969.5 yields 11.2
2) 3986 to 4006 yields 13.1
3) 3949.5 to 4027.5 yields 12.1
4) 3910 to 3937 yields 11.7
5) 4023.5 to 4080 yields 13.9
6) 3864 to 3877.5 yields 11.9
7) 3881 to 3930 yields 11.1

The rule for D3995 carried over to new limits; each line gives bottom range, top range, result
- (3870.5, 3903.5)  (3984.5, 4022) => 1.42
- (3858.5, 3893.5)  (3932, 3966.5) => 1.06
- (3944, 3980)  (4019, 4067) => 1.39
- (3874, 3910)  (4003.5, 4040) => 1.45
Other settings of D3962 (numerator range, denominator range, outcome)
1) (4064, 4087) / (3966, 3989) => 1.31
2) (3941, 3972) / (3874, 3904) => 1.09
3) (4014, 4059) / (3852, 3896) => 1.33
